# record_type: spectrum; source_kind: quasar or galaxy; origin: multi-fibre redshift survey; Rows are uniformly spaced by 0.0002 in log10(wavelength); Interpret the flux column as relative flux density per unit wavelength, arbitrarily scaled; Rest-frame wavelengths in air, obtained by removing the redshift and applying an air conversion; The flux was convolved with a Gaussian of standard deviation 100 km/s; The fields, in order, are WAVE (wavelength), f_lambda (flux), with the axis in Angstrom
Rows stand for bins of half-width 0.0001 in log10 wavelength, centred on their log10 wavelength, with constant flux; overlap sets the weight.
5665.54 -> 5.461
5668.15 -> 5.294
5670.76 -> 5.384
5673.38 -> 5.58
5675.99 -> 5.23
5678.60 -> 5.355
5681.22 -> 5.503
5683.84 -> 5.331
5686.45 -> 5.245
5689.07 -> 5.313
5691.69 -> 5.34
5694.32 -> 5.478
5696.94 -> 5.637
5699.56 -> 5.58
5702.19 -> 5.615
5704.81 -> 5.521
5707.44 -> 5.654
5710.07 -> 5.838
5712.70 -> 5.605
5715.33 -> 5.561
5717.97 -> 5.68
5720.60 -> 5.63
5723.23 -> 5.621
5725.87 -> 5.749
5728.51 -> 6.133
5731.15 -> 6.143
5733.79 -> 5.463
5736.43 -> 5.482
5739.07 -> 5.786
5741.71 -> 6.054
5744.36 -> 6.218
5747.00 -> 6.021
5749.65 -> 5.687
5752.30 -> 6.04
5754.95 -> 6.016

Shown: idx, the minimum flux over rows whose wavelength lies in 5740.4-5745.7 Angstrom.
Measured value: 6.054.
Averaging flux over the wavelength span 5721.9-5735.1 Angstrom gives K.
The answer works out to 5.82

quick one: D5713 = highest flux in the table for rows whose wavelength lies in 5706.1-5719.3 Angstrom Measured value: 5.838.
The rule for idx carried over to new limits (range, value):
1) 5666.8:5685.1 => 5.23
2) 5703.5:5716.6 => 5.521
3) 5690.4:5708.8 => 5.34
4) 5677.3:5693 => 5.245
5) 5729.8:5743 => 5.463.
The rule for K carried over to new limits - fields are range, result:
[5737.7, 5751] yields 5.95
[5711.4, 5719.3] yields 5.61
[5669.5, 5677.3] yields 5.4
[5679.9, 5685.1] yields 5.41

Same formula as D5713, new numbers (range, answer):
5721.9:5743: 6.143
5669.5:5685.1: 5.58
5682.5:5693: 5.34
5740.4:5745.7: 6.218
